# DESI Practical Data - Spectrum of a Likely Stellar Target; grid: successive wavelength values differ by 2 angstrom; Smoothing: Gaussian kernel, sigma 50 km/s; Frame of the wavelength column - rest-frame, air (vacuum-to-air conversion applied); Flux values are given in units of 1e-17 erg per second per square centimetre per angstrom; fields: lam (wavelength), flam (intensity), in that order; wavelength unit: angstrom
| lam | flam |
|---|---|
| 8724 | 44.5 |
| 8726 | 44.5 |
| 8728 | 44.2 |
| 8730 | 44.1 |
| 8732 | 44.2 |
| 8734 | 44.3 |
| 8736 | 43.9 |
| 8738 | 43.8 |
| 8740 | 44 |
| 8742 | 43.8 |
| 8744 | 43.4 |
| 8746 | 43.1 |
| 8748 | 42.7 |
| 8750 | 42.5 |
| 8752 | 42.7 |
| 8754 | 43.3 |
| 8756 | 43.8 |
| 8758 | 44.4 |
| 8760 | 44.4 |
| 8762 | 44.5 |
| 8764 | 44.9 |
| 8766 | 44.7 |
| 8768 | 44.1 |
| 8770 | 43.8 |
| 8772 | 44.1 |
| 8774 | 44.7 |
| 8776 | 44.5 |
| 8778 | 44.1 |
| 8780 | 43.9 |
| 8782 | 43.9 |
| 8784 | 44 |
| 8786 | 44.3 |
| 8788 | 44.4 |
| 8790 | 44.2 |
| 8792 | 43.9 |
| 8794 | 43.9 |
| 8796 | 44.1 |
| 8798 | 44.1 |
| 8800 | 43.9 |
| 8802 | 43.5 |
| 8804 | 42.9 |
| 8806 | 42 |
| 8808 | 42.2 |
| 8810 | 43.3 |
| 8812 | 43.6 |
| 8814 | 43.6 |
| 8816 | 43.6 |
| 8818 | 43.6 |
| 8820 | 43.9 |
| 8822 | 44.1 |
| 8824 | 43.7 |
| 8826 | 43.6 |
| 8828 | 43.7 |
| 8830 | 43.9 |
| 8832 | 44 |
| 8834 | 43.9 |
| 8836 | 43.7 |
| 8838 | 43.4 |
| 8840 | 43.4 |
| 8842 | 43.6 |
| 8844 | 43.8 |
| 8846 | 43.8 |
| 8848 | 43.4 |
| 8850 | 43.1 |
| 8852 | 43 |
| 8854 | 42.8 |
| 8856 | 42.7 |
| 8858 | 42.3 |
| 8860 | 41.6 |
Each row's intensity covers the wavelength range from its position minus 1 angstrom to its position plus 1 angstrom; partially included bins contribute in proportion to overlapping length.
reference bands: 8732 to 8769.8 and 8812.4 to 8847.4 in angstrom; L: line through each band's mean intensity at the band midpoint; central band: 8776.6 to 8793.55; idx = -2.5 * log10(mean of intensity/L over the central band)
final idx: -0.008 mag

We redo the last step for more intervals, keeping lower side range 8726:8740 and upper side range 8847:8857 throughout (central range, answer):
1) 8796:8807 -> 0.003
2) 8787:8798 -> -0.014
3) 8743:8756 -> 0.023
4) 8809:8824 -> -0.009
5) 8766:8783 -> -0.011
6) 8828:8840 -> -0.014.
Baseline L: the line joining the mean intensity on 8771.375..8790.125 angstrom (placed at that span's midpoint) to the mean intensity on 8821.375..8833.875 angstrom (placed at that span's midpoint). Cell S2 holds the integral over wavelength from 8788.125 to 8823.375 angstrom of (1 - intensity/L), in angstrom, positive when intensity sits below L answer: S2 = 0.3 angstrom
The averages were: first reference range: 44.2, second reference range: 43.8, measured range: 43.6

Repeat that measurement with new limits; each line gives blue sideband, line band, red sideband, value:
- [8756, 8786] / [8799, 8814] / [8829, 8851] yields 0.29 angstrom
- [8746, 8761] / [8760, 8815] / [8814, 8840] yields -0.45 angstrom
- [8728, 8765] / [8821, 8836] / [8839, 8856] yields -0.15 angstrom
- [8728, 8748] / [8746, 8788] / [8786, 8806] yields -0.14 angstrom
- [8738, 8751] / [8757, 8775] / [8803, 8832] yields -0.44 angstrom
